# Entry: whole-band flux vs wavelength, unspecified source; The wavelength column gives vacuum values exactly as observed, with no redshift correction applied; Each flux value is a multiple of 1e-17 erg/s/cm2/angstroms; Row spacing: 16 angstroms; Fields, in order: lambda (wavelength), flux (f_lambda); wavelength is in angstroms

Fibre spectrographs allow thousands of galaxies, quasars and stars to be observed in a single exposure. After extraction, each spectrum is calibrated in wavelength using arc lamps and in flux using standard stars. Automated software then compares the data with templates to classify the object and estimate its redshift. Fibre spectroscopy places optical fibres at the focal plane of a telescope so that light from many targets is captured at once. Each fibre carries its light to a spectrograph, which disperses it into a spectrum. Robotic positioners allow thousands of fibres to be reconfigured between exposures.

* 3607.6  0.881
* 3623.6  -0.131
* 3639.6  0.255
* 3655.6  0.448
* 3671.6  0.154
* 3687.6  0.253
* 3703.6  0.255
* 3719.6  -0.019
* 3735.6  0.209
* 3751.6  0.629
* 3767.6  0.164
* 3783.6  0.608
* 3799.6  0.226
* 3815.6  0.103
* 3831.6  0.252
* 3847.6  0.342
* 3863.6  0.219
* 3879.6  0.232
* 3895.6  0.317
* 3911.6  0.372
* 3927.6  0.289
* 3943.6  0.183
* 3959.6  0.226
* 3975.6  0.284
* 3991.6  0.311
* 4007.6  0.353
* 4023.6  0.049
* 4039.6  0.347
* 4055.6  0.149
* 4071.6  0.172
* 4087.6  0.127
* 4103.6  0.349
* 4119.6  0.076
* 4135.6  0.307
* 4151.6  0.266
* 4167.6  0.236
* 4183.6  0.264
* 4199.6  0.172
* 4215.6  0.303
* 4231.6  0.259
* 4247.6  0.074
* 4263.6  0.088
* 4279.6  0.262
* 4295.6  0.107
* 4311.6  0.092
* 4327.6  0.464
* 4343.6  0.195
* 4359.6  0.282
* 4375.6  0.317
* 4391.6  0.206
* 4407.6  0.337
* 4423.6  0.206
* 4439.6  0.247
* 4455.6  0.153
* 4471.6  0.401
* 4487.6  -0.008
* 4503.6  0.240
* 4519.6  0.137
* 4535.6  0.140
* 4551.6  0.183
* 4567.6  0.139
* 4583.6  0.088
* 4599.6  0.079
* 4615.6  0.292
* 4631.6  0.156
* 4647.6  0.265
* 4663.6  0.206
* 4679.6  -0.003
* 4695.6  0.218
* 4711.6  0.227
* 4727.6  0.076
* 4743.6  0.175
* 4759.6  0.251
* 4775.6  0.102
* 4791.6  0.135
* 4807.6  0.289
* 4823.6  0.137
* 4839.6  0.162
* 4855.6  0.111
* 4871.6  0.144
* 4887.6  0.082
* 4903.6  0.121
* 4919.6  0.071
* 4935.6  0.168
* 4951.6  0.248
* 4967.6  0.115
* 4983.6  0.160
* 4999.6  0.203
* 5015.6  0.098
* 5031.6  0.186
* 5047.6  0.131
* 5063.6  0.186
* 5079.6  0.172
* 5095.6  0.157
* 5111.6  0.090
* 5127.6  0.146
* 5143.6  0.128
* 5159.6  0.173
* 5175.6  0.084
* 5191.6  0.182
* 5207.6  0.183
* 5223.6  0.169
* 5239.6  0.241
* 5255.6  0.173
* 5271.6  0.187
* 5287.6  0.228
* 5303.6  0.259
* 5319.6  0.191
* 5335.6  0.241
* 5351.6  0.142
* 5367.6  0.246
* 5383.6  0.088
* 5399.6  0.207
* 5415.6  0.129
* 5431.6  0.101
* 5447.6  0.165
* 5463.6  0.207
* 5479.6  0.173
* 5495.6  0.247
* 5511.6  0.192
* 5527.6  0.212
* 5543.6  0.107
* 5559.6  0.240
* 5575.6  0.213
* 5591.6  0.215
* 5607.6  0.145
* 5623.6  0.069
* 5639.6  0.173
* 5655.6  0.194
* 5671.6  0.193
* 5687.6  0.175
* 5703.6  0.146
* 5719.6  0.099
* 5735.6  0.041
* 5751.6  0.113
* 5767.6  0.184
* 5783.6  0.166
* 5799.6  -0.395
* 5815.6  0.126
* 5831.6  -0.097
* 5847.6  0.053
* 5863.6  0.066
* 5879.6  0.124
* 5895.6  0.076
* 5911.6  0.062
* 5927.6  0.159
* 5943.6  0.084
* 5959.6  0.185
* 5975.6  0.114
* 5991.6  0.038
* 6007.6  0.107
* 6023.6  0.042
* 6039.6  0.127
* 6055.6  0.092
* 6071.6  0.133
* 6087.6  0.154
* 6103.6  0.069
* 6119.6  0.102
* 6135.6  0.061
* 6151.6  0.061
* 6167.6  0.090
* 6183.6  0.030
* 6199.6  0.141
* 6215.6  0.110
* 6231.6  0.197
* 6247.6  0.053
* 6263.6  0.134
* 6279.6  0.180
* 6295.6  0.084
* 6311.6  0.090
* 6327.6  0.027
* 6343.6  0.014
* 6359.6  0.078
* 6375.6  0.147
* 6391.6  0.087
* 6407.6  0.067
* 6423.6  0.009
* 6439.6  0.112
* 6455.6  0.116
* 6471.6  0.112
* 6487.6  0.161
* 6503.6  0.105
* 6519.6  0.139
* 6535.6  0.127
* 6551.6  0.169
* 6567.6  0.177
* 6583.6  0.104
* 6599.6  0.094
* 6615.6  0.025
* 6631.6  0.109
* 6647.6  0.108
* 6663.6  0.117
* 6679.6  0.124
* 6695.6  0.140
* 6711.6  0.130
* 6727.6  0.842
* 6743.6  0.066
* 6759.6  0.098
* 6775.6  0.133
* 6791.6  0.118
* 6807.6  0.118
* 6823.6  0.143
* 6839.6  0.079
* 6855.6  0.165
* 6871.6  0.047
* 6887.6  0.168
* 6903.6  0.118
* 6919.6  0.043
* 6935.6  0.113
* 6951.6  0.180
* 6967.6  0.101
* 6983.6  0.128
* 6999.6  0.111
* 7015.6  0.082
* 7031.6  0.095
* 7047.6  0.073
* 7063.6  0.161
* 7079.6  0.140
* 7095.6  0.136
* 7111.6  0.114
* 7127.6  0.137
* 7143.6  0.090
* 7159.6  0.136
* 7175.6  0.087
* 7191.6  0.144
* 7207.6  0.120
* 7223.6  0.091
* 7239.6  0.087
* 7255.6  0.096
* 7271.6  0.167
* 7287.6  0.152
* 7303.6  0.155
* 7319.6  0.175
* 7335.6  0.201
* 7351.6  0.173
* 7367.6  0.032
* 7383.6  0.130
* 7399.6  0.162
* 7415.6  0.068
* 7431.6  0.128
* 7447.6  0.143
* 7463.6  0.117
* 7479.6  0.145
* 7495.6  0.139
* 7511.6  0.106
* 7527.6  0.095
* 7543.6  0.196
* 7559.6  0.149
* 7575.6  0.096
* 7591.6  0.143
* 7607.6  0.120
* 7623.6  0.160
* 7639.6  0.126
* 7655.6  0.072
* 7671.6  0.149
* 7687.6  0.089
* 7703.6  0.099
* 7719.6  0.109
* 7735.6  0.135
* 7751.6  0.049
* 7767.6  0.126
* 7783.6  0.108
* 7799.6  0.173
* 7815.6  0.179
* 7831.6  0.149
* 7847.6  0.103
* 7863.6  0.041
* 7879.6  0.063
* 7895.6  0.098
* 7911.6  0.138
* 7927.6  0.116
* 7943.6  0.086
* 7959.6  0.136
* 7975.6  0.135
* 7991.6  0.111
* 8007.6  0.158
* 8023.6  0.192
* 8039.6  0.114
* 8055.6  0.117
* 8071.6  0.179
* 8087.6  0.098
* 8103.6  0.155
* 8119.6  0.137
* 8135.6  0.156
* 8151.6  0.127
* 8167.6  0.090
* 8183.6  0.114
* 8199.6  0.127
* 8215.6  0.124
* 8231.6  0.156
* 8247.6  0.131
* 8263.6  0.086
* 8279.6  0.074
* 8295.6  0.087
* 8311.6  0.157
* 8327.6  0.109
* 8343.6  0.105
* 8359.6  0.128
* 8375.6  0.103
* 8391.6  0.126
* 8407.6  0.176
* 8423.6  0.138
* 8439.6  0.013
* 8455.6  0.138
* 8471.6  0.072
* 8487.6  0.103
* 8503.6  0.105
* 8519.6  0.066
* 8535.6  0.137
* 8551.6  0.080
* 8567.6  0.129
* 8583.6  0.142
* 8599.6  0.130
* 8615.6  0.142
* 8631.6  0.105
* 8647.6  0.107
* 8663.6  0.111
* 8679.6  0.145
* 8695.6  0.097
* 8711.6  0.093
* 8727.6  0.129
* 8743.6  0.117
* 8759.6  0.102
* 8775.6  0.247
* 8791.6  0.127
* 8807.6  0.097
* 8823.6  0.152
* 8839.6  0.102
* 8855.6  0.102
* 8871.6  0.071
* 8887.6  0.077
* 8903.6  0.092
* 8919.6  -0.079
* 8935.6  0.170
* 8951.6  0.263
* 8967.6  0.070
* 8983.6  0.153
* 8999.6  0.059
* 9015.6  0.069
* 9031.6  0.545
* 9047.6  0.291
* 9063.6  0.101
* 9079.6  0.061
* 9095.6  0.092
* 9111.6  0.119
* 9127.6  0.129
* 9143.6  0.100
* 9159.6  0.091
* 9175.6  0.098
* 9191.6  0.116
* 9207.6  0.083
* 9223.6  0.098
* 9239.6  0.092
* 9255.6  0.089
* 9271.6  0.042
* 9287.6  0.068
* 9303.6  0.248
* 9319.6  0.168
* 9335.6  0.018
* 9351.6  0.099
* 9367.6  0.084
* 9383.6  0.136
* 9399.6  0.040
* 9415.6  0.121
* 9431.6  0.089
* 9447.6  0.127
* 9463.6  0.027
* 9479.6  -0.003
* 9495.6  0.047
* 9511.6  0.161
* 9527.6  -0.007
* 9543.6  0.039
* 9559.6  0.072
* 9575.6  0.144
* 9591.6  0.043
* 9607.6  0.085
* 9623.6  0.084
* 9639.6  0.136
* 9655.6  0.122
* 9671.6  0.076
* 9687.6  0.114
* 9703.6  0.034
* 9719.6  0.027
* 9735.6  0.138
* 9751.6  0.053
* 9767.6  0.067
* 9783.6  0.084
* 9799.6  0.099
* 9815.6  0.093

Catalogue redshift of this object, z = 0.805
